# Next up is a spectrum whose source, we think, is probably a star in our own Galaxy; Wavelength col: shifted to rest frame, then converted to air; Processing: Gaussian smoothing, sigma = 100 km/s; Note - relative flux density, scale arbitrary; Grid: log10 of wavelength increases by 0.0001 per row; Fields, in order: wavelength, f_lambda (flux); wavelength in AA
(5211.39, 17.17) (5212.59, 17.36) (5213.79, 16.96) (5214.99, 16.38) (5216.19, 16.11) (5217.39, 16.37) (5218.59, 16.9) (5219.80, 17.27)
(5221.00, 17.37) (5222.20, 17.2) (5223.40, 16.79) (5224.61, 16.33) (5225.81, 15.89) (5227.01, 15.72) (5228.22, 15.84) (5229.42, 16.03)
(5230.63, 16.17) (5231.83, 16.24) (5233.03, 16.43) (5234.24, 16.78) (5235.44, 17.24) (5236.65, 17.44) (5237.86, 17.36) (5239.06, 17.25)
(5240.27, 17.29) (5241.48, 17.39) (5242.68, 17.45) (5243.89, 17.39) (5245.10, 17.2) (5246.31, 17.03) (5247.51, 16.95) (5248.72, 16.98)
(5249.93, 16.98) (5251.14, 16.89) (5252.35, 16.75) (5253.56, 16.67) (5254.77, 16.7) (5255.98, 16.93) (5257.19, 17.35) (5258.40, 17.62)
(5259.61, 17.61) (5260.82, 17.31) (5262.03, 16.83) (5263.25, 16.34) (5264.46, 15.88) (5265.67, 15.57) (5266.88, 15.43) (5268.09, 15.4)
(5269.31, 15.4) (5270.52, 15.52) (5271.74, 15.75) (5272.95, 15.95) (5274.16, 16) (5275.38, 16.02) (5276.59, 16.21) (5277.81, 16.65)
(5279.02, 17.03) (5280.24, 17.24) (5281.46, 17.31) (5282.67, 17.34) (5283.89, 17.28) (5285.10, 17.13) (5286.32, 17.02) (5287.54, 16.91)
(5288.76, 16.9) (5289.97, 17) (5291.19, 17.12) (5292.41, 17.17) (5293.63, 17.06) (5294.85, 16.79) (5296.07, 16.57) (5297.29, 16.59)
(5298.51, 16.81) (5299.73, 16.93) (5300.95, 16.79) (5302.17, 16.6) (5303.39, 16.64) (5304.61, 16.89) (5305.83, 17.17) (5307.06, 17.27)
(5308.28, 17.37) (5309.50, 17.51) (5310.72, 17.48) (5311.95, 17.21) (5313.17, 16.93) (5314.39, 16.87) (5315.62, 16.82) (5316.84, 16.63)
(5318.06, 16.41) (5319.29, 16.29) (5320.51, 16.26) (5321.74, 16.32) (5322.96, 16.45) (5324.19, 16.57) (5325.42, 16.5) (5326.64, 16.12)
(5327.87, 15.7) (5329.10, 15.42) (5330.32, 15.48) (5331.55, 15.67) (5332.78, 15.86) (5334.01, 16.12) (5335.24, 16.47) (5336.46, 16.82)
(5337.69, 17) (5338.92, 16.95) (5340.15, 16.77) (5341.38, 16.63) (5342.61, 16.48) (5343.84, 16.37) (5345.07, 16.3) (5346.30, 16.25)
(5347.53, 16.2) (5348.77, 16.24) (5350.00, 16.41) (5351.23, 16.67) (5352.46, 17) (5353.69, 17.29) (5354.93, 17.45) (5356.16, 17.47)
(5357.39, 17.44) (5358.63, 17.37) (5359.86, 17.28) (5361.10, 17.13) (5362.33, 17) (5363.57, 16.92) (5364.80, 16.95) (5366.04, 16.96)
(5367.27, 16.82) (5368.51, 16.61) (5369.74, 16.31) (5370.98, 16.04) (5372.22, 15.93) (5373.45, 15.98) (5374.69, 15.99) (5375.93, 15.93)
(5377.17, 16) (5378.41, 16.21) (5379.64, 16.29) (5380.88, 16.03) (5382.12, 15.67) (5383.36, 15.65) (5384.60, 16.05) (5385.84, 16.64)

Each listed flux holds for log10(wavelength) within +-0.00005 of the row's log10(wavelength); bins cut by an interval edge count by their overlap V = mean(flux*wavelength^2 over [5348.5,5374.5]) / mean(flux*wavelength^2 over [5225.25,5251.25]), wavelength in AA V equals 1.05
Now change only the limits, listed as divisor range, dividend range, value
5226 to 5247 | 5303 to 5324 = 1.03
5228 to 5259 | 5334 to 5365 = 1.03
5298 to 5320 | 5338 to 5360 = 1.01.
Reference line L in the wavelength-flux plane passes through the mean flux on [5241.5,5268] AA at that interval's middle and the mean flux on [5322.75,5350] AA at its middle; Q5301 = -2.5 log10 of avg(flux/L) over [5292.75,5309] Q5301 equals -0.02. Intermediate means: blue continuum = 16.8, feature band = 16.9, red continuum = 16.3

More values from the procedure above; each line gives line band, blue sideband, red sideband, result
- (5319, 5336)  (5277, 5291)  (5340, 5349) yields 0.03 mag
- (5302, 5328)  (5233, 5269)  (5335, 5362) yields 0.01 mag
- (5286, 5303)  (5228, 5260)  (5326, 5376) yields -0.01 mag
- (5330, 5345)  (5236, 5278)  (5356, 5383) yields 0.01 mag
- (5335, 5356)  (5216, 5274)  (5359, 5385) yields -0.02 mag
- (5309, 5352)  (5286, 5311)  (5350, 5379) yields 0.03 mag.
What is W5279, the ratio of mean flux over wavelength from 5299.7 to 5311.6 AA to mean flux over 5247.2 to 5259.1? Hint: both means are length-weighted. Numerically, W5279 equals 1.01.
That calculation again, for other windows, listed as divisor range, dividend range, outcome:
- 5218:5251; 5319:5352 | 0.97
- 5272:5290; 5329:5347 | 0.97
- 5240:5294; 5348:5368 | 1.02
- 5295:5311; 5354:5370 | 1.01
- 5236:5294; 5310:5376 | 0.99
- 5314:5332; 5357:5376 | 1.03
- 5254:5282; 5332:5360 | 1.02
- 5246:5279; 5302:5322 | 1.02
